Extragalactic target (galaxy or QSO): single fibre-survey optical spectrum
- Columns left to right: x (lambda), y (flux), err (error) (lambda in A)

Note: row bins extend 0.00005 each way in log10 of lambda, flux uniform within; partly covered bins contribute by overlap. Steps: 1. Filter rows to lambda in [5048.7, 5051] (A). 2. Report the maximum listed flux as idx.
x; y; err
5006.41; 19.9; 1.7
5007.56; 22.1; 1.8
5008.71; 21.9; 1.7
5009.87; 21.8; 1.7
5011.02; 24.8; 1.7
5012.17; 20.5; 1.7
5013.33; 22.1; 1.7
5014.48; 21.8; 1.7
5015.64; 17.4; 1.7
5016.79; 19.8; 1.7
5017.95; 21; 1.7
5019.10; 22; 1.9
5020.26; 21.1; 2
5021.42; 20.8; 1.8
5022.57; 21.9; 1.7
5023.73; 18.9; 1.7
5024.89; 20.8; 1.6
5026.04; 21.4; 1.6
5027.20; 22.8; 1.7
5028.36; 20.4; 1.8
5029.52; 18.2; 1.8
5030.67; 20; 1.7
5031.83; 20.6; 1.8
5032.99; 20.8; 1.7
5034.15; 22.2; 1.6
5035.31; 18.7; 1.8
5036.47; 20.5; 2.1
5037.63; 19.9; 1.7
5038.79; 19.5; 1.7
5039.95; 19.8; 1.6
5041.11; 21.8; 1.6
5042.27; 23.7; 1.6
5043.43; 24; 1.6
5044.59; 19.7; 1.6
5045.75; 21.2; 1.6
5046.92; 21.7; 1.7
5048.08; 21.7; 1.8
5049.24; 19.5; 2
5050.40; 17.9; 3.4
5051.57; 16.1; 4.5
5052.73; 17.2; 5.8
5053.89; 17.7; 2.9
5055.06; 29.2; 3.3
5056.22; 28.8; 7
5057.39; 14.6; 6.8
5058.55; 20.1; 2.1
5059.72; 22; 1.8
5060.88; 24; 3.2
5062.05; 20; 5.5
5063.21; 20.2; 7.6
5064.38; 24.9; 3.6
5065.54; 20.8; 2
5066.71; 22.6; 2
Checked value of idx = 19.5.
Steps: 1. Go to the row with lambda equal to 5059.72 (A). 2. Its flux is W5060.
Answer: 22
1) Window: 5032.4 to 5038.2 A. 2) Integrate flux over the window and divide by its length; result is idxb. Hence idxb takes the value 20.4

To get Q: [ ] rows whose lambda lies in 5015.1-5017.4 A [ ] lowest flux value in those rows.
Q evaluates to 17.4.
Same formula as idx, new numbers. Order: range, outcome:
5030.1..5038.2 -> 22.2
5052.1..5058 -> 29.2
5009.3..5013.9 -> 24.8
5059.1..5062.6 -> 24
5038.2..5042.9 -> 23.7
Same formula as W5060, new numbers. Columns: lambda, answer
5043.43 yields 24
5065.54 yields 20.8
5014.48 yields 21.8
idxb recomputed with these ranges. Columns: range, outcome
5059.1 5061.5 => 22.9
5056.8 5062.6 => 20.1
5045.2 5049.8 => 21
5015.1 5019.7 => 20.1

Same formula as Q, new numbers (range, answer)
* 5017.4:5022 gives 20.8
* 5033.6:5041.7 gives 18.7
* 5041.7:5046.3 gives 19.7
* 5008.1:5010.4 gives 21.8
